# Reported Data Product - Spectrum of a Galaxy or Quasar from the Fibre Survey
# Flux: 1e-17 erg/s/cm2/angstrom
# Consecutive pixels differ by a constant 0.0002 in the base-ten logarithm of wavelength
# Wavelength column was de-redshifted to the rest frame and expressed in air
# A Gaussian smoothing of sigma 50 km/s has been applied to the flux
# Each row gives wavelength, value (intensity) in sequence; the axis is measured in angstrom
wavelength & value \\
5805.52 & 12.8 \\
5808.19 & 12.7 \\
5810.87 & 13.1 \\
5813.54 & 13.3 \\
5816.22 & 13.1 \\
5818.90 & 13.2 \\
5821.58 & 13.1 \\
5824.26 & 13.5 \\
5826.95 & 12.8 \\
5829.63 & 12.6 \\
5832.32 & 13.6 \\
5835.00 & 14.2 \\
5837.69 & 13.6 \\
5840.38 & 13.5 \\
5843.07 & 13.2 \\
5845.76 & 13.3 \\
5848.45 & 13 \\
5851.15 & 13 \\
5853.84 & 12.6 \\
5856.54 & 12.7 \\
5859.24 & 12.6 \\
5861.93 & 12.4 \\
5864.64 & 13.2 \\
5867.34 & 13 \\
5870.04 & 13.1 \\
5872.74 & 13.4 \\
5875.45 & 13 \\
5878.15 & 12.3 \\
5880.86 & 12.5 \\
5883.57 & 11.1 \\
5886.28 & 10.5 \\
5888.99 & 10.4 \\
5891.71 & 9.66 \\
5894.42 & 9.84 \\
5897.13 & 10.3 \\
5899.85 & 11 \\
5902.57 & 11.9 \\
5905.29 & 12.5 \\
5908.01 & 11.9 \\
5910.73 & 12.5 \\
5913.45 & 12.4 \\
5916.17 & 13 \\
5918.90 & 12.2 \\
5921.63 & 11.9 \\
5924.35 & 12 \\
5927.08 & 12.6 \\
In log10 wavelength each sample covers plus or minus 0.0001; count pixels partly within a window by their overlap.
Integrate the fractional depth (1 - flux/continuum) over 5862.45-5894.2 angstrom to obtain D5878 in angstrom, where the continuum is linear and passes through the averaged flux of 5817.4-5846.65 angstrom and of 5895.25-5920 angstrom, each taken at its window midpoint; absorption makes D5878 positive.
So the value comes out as 1.4 angstrom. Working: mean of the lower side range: 13.3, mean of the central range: 11.9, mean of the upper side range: 11.9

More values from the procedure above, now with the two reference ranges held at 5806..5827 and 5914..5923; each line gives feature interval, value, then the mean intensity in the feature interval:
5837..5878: -0.63 angstrom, 13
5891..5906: 2.00 angstrom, 10.9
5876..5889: 1.10 angstrom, 11.6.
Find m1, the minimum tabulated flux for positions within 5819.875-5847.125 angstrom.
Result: 12.6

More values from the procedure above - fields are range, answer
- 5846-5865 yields 12.4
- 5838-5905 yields 9.66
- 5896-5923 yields 10.3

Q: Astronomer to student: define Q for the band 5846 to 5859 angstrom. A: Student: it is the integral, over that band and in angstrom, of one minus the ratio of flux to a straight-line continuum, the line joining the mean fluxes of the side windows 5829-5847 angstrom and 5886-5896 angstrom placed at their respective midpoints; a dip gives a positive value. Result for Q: -0.33 angstrom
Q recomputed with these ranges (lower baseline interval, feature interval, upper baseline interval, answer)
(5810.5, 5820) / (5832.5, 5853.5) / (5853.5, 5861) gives -0.90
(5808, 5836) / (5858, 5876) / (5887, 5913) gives -1.42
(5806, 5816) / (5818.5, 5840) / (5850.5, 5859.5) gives -0.74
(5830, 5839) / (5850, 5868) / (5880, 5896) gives -0.76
